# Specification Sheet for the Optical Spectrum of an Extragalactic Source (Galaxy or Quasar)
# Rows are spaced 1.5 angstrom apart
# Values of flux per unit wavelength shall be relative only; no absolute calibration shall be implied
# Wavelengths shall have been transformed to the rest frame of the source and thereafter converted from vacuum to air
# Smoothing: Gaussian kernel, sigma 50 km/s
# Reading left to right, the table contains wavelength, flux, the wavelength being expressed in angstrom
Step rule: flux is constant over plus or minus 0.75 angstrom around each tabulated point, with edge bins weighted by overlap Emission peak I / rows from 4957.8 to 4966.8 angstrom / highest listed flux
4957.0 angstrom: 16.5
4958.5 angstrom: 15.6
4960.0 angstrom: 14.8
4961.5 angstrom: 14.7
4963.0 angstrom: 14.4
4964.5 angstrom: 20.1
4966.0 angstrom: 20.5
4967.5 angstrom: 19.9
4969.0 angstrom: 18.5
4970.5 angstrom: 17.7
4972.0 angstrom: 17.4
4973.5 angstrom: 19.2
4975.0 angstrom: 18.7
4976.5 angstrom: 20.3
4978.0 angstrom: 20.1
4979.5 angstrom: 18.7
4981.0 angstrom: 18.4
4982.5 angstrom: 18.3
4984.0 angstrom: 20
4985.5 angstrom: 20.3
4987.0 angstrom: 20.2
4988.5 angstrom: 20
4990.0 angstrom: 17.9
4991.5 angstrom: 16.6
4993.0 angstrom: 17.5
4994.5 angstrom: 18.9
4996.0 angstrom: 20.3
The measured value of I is 20.5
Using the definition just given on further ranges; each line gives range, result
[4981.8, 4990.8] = 20.3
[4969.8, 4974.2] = 19.2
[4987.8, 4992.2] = 20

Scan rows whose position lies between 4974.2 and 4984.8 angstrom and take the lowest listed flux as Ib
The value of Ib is 18.3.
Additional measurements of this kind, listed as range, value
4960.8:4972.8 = 14.4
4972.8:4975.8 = 18.7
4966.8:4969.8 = 18.5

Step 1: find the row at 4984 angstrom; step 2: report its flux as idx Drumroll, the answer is 20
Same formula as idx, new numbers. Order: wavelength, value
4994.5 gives 18.9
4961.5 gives 14.7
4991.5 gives 16.6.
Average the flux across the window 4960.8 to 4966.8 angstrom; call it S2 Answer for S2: 17.5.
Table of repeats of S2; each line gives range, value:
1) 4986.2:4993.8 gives 18.5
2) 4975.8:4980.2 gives 19.7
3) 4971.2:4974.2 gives 18.3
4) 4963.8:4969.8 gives 19.7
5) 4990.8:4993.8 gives 17.1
